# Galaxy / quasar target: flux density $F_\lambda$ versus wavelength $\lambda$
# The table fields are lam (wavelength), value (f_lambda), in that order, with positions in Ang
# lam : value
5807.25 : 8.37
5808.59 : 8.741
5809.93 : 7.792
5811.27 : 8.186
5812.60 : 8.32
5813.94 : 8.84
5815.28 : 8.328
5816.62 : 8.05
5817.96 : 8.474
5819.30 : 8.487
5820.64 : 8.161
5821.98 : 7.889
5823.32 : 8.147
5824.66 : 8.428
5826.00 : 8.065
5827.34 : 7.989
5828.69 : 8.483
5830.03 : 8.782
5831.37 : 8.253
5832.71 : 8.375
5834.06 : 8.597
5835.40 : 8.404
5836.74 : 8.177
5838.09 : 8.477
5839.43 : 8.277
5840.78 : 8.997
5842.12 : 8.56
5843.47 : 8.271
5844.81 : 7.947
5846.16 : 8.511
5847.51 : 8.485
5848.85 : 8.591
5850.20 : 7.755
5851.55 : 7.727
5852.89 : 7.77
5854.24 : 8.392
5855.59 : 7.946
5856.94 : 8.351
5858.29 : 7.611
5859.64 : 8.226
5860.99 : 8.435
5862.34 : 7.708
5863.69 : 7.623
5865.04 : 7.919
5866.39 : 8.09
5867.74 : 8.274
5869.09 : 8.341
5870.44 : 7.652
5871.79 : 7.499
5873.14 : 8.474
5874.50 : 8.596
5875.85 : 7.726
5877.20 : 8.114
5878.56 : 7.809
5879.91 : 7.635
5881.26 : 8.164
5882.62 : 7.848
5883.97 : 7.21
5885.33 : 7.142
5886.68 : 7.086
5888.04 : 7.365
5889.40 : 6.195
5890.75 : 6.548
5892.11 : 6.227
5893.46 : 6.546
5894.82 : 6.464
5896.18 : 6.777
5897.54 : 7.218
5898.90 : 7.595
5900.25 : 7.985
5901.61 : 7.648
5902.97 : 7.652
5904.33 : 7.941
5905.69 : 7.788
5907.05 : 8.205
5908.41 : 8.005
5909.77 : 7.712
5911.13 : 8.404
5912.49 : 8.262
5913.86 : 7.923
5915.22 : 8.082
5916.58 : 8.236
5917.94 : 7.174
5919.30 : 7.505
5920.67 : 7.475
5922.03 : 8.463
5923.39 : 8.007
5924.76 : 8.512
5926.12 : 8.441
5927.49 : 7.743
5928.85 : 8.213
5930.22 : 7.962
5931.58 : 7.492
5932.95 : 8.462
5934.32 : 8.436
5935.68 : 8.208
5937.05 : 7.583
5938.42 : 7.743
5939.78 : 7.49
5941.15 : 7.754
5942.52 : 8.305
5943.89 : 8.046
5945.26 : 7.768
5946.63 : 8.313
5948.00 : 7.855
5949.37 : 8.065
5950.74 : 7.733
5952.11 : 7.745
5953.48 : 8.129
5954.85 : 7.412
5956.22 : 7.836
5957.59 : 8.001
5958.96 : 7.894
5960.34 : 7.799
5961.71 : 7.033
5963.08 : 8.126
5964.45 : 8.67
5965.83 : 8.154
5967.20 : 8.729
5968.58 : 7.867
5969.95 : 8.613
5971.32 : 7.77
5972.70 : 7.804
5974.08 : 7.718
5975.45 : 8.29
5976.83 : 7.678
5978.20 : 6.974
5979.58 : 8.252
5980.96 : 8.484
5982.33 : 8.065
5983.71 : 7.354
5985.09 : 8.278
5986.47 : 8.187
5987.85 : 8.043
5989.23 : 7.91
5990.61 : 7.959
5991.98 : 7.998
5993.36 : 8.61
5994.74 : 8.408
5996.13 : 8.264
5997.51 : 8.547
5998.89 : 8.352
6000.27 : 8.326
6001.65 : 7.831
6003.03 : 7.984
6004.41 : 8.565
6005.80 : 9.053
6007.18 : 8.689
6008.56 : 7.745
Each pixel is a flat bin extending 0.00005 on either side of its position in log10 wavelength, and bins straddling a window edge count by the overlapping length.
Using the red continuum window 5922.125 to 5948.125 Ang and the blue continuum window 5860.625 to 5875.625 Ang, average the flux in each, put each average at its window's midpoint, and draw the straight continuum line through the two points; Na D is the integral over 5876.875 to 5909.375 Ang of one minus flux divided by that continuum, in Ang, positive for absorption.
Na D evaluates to 2.7 Ang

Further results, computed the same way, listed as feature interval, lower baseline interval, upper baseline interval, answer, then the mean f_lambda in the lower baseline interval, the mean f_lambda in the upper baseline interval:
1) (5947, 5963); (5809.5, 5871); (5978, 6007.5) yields 0.8 Ang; 8.22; 8.2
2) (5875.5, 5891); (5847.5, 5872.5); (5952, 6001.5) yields 1.2 Ang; 8.01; 8.04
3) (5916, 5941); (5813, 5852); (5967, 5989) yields 0.5 Ang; 8.33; 7.99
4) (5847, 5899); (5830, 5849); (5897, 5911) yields 2.9 Ang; 8.43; 7.81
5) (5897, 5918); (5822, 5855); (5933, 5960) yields 0.4 Ang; 8.3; 7.92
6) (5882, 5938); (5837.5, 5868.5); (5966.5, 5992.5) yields 3.0 Ang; 8.17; 8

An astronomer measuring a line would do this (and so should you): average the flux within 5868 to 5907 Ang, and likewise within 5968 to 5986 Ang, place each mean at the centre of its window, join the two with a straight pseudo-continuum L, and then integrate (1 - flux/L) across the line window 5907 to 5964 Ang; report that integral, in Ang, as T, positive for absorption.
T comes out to -1.6 Ang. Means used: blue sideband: 7.49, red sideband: 7.94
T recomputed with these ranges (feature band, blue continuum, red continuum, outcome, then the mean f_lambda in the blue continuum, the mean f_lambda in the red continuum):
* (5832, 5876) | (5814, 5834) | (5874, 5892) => -1.8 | 8.3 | 7.44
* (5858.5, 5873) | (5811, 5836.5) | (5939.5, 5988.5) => 0.4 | 8.33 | 7.95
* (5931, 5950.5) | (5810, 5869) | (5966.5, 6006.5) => 0.5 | 8.24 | 8.14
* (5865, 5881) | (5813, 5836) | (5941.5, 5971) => 0.4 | 8.34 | 8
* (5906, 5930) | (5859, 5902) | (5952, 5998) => -0.8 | 7.57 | 8.02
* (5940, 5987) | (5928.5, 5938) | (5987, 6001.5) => 1.0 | 8.03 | 8.23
